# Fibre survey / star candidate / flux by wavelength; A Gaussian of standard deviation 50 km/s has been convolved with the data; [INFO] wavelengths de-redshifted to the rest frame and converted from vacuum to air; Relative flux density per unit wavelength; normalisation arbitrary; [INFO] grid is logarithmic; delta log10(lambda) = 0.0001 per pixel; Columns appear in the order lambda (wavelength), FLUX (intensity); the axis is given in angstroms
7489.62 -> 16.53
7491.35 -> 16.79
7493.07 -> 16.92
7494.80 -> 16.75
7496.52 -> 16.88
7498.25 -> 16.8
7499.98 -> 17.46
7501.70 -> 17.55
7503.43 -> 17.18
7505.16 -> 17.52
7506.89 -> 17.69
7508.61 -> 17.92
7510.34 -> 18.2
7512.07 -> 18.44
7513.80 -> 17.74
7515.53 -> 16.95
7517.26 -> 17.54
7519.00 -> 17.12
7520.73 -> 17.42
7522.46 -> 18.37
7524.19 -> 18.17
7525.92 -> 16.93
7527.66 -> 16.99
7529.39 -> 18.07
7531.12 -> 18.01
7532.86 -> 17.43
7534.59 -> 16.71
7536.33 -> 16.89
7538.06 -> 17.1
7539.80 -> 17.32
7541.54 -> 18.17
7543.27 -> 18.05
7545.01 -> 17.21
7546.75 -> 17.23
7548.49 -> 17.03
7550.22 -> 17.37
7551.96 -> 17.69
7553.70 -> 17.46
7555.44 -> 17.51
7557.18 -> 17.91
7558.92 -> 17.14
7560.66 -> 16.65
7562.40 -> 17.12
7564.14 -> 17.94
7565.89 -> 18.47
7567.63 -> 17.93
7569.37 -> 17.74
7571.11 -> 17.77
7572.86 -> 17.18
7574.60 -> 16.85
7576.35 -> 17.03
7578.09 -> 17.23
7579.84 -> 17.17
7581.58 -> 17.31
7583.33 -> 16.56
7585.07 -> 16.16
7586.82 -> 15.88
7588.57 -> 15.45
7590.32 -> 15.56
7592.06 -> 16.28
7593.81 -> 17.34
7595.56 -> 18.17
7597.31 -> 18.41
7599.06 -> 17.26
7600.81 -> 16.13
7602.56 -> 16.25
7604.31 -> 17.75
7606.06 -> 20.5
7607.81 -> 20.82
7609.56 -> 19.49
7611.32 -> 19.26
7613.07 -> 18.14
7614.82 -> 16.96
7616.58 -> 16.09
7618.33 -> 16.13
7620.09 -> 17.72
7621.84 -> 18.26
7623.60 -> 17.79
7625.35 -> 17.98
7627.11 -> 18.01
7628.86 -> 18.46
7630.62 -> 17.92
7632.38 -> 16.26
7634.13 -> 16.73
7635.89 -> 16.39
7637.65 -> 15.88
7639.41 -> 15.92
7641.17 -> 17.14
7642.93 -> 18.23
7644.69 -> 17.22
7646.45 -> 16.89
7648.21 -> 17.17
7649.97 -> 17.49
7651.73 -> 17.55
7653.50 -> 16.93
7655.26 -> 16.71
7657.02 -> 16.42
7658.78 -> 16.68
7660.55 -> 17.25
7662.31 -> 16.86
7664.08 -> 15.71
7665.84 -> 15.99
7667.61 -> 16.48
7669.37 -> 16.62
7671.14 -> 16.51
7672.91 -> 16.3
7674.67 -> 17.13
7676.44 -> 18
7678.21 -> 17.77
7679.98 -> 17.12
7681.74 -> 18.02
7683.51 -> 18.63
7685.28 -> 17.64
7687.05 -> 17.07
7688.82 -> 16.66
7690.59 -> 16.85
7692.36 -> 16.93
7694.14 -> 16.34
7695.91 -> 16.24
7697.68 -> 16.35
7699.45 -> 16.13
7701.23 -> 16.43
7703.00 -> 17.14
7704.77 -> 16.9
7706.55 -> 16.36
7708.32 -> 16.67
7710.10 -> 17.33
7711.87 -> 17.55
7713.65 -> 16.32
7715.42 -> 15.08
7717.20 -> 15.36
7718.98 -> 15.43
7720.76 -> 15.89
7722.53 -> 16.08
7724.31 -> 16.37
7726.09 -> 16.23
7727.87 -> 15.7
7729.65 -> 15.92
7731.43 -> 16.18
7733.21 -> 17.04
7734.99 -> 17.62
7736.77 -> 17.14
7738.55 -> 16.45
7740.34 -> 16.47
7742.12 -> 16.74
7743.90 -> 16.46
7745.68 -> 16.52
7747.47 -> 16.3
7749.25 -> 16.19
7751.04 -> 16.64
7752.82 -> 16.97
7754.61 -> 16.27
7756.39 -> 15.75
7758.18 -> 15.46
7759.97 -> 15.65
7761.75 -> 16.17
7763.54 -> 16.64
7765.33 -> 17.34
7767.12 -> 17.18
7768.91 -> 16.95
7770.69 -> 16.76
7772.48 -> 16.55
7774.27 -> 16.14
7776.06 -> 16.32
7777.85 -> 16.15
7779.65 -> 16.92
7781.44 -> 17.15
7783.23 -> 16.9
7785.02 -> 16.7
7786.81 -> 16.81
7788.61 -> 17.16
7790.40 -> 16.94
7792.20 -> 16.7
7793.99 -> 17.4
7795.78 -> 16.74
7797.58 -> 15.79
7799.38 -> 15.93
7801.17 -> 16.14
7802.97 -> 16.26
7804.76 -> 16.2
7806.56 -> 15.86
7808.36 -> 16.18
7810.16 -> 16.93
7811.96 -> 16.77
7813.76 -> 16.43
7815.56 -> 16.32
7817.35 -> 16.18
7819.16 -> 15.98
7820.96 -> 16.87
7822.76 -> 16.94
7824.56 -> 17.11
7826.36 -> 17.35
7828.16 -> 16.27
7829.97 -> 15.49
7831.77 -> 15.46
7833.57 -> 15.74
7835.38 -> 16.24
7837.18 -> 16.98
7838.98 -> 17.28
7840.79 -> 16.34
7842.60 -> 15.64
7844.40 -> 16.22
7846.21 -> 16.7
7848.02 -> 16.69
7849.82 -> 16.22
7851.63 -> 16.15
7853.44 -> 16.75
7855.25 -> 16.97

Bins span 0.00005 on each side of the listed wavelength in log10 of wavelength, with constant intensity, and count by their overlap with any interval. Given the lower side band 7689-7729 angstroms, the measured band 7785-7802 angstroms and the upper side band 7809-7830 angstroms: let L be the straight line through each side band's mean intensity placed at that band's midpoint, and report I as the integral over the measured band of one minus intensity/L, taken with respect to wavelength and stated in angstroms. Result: -0.1 angstroms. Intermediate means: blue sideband 16.4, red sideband 16.6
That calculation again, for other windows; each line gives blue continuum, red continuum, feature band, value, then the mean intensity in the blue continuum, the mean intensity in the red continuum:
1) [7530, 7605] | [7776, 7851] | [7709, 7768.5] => 1.1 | 17.2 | 16.5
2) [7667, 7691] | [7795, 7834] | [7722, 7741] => 0.4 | 17.2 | 16.3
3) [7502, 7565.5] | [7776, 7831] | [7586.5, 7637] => -0.8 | 17.5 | 16.5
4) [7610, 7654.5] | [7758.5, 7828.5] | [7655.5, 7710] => 0.8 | 17.3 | 16.6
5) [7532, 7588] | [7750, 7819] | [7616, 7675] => 0.1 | 17.3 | 16.5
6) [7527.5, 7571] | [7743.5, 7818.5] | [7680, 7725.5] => 0.5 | 17.5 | 16.5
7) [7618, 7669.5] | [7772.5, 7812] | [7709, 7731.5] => 0.9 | 17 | 16.5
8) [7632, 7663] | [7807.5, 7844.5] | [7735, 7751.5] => 0.0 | 16.9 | 16.4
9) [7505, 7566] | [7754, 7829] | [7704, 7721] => 0.5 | 17.5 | 16.5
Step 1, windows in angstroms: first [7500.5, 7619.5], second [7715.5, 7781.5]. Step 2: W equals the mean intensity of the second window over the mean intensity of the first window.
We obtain 0.94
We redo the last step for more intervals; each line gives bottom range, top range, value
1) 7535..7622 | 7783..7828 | 0.95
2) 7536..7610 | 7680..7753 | 0.95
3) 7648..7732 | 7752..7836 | 0.99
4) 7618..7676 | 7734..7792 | 0.98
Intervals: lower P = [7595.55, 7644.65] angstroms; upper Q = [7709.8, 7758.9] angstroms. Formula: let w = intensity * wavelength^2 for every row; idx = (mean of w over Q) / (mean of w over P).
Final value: 0.95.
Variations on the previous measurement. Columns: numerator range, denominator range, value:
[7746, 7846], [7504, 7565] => 1.01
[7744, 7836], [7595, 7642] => 0.98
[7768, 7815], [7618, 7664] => 1.01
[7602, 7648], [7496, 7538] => 1.04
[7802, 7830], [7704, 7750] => 1.03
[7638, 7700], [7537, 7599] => 1.01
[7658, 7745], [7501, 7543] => 0.99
